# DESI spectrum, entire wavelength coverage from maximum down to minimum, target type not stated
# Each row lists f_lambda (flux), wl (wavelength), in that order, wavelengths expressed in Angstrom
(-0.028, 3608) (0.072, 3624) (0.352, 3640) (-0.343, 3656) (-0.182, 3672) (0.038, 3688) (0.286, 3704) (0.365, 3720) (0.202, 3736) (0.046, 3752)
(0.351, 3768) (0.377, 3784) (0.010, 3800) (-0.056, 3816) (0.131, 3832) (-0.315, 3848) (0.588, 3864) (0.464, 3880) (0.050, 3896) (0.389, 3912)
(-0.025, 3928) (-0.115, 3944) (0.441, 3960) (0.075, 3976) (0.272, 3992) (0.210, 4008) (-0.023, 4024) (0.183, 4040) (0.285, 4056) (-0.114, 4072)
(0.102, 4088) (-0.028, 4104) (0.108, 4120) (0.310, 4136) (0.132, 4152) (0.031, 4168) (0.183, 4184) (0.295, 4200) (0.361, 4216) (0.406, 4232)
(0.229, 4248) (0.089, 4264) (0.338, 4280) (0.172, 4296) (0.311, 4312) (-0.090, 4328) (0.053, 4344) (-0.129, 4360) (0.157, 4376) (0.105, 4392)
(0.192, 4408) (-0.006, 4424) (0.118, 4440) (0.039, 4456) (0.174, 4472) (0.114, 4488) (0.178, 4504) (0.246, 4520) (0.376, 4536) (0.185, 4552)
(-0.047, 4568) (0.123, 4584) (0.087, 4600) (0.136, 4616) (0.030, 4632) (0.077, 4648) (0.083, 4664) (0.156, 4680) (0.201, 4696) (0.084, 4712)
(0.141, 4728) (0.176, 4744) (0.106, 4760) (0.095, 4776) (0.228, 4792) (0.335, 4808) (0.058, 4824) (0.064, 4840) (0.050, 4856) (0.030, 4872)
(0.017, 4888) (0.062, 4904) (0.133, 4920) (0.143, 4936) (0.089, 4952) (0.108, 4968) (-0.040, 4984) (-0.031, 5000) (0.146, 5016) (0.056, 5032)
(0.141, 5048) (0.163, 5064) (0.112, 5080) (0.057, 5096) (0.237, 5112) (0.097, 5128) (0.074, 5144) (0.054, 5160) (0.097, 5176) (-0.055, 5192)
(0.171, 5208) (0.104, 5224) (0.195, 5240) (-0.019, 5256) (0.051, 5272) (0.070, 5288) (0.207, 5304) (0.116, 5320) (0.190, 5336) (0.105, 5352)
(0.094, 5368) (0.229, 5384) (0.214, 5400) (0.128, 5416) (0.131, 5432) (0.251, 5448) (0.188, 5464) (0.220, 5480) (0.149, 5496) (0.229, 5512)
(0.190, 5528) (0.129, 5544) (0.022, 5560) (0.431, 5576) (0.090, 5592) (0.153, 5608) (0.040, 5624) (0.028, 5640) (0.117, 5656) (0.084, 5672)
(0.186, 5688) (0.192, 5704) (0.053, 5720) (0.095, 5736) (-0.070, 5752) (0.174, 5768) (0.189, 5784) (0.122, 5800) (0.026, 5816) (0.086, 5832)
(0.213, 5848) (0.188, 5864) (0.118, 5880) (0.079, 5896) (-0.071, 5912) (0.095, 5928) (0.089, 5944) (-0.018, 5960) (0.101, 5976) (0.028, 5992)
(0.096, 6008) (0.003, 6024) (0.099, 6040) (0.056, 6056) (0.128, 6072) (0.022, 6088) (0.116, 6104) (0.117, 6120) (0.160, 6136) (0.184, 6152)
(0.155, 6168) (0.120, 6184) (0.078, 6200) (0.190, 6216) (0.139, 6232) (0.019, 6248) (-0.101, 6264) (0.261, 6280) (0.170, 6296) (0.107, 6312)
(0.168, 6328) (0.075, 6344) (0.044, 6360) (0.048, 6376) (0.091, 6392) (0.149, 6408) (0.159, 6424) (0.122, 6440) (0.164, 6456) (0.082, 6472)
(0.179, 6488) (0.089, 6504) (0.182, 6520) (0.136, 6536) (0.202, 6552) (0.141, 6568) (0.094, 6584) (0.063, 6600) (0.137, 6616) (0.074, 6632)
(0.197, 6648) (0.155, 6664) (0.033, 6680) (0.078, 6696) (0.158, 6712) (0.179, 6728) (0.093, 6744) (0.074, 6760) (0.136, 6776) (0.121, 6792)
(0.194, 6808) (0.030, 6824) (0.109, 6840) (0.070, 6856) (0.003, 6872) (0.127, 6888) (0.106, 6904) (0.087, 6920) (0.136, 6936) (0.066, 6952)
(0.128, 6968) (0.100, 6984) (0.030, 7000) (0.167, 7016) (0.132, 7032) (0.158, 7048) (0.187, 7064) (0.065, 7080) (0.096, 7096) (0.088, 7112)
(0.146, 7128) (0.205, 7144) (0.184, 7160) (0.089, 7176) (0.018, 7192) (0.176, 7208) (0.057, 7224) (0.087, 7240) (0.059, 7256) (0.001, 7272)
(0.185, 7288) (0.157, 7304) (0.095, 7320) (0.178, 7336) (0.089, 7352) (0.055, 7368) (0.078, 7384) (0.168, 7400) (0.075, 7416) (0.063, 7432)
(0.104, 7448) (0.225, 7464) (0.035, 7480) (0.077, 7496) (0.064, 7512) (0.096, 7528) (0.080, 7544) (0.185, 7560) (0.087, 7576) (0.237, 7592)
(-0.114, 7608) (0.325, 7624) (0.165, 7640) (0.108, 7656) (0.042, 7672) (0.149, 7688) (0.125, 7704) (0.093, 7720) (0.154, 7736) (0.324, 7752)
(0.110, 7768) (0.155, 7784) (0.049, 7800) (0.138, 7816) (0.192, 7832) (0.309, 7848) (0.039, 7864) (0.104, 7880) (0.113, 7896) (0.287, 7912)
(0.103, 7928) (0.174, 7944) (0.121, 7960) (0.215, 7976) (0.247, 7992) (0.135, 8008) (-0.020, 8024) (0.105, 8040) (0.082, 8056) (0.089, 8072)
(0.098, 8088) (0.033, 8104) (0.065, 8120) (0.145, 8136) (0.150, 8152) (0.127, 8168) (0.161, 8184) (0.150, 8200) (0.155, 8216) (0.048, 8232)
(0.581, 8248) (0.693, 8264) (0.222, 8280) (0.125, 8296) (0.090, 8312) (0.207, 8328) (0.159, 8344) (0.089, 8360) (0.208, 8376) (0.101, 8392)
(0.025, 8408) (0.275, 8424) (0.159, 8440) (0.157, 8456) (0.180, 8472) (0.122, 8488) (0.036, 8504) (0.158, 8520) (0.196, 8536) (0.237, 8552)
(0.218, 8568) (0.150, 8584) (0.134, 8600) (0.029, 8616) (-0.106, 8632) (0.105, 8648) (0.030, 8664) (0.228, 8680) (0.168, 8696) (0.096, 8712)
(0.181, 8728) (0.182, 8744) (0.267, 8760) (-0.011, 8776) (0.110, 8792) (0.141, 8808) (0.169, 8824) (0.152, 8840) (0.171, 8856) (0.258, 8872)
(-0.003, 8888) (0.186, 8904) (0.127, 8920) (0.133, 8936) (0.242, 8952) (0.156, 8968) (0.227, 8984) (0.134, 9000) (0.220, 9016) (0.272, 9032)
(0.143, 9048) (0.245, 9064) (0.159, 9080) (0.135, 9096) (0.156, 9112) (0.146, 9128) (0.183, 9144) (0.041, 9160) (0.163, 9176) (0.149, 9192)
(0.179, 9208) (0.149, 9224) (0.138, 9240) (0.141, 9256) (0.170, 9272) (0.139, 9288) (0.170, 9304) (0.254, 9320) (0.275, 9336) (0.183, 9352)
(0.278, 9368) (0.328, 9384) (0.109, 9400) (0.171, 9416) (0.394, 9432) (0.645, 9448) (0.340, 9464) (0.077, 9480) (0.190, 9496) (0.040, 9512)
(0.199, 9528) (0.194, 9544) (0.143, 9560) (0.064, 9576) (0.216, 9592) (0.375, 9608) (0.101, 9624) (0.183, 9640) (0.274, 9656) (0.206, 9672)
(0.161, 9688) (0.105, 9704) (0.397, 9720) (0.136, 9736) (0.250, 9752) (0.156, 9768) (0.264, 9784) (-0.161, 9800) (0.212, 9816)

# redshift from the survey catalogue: 1.214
